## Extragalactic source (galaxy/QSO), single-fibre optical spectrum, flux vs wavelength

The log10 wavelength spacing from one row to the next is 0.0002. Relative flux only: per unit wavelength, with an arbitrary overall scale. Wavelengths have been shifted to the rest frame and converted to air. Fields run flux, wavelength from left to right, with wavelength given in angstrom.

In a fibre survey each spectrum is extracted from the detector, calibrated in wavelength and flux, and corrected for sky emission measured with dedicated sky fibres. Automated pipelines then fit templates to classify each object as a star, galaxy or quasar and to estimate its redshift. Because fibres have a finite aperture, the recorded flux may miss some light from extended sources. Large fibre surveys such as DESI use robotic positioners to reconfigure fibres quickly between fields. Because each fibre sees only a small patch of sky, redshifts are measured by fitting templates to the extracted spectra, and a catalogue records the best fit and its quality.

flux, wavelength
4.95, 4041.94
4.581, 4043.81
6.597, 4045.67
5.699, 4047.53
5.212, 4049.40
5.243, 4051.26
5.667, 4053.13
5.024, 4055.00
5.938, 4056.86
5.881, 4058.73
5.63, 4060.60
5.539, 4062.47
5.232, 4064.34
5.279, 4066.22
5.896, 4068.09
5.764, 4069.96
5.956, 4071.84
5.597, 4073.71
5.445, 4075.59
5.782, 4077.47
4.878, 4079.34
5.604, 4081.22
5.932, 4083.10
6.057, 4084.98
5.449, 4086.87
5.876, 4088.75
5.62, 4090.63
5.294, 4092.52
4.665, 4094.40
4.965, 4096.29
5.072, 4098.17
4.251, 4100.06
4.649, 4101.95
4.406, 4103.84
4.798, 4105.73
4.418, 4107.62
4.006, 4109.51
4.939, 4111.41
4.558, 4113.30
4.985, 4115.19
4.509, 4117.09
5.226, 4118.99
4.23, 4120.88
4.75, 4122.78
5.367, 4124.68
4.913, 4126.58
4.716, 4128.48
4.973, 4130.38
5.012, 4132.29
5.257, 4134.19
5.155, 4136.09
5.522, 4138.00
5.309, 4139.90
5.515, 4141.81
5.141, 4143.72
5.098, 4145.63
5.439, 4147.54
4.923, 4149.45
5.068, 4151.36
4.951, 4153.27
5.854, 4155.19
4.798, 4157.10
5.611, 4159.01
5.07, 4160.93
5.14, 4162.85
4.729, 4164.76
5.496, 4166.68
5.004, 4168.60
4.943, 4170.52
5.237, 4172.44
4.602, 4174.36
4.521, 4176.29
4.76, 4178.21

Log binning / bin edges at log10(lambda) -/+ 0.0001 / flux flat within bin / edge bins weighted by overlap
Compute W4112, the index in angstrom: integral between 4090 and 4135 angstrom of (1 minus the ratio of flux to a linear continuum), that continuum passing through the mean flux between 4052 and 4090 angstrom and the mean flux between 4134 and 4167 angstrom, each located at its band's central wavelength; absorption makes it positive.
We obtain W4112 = 5.0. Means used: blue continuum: 5.62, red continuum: 5.22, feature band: 4.81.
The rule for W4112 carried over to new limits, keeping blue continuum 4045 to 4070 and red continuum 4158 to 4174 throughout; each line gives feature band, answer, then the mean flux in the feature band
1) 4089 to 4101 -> 0.9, 5.03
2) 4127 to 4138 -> 0.5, 5.06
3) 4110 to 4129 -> 1.9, 4.8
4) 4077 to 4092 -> -0.4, 5.64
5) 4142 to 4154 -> 0.2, 5.13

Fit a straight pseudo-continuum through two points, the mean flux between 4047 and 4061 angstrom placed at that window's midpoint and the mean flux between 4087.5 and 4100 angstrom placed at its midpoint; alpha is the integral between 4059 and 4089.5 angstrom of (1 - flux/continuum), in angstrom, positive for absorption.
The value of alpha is -1.6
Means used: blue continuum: 5.53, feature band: 5.62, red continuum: 5.19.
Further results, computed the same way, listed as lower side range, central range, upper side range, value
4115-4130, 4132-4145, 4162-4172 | -1.0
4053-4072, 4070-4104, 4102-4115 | -1.9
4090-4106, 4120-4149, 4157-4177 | -0.9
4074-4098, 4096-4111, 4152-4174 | 2.3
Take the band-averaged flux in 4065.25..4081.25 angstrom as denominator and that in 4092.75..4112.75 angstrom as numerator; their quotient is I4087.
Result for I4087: 0.83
